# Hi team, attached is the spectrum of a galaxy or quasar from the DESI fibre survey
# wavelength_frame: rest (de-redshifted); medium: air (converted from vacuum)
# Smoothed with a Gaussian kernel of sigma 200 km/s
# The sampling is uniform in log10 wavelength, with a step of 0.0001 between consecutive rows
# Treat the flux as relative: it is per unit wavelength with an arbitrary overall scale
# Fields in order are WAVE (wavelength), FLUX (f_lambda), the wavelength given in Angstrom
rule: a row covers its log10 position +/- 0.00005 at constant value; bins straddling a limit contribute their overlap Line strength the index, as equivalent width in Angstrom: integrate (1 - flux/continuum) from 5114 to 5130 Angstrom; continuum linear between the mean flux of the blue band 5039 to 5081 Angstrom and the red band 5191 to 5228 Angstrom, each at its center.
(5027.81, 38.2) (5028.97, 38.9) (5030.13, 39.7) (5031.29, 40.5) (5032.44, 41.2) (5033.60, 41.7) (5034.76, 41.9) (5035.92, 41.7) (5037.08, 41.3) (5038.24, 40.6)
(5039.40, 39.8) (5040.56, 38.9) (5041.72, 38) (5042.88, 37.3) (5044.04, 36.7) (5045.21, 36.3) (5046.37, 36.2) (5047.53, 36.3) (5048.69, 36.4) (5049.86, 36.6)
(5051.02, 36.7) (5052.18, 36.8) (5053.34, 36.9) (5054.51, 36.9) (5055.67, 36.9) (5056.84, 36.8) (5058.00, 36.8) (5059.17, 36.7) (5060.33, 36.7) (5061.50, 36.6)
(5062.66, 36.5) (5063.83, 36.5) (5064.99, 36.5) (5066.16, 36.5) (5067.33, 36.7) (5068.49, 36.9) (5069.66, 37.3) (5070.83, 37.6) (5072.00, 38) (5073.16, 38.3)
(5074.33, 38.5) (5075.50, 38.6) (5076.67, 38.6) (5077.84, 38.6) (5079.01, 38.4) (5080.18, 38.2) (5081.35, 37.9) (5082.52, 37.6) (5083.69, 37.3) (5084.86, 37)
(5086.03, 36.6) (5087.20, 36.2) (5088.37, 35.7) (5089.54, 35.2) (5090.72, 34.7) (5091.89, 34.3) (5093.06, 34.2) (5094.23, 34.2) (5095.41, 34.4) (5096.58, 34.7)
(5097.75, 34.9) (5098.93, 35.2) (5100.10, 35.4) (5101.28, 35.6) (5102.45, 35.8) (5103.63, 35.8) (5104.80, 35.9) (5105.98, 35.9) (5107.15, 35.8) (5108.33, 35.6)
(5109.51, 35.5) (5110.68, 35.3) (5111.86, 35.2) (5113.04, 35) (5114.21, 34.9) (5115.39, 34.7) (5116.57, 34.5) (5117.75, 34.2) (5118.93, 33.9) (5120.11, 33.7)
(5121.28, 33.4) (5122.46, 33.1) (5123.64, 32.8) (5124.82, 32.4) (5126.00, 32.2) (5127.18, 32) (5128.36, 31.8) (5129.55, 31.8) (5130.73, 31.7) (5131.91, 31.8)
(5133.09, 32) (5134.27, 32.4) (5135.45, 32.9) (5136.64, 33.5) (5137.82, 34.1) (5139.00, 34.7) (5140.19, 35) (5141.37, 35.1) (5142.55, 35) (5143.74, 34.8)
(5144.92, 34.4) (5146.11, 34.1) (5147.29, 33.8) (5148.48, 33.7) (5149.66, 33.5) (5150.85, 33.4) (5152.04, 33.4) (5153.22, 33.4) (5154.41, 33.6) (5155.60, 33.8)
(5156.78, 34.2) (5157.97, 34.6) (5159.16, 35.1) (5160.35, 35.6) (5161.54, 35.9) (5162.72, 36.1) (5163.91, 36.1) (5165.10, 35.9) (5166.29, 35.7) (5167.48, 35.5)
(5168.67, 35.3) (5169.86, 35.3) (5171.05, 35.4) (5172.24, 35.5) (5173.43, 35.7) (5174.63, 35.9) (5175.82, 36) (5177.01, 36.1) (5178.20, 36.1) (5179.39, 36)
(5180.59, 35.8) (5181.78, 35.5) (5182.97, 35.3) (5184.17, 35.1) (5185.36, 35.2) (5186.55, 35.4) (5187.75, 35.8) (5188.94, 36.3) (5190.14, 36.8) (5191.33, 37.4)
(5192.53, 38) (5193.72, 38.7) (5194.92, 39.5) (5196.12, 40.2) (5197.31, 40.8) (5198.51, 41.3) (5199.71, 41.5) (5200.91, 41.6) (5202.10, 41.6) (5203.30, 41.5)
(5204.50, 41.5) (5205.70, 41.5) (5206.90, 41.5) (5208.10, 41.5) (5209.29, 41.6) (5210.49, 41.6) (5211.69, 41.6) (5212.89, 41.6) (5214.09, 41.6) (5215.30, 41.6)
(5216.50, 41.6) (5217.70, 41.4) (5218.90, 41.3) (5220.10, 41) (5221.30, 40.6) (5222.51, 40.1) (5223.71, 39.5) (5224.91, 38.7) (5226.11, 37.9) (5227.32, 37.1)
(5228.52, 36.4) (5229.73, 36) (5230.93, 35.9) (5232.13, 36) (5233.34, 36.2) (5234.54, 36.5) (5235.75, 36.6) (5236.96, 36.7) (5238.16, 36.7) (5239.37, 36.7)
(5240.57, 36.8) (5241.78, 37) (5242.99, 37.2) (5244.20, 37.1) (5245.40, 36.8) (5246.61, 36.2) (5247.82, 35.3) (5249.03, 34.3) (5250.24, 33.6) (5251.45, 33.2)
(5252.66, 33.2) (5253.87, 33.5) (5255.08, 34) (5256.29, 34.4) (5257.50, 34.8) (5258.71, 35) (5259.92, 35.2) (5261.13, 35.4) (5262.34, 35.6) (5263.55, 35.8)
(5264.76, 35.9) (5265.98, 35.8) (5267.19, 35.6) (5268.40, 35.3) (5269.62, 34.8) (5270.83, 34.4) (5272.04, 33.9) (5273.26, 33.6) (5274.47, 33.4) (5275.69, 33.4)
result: 2.24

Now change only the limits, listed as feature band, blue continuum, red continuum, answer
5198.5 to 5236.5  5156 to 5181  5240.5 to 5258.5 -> -4.89 Angstrom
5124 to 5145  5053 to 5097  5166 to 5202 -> 2.12 Angstrom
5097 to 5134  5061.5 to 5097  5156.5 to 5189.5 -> 2.23 Angstrom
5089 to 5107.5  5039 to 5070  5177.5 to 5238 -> 1.15 Angstrom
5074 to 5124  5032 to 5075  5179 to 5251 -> 3.01 Angstrom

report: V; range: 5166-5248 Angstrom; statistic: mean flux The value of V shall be 38.1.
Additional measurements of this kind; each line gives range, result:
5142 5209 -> 36.6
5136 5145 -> 34.6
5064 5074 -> 37.2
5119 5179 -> 34.2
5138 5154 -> 34.2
